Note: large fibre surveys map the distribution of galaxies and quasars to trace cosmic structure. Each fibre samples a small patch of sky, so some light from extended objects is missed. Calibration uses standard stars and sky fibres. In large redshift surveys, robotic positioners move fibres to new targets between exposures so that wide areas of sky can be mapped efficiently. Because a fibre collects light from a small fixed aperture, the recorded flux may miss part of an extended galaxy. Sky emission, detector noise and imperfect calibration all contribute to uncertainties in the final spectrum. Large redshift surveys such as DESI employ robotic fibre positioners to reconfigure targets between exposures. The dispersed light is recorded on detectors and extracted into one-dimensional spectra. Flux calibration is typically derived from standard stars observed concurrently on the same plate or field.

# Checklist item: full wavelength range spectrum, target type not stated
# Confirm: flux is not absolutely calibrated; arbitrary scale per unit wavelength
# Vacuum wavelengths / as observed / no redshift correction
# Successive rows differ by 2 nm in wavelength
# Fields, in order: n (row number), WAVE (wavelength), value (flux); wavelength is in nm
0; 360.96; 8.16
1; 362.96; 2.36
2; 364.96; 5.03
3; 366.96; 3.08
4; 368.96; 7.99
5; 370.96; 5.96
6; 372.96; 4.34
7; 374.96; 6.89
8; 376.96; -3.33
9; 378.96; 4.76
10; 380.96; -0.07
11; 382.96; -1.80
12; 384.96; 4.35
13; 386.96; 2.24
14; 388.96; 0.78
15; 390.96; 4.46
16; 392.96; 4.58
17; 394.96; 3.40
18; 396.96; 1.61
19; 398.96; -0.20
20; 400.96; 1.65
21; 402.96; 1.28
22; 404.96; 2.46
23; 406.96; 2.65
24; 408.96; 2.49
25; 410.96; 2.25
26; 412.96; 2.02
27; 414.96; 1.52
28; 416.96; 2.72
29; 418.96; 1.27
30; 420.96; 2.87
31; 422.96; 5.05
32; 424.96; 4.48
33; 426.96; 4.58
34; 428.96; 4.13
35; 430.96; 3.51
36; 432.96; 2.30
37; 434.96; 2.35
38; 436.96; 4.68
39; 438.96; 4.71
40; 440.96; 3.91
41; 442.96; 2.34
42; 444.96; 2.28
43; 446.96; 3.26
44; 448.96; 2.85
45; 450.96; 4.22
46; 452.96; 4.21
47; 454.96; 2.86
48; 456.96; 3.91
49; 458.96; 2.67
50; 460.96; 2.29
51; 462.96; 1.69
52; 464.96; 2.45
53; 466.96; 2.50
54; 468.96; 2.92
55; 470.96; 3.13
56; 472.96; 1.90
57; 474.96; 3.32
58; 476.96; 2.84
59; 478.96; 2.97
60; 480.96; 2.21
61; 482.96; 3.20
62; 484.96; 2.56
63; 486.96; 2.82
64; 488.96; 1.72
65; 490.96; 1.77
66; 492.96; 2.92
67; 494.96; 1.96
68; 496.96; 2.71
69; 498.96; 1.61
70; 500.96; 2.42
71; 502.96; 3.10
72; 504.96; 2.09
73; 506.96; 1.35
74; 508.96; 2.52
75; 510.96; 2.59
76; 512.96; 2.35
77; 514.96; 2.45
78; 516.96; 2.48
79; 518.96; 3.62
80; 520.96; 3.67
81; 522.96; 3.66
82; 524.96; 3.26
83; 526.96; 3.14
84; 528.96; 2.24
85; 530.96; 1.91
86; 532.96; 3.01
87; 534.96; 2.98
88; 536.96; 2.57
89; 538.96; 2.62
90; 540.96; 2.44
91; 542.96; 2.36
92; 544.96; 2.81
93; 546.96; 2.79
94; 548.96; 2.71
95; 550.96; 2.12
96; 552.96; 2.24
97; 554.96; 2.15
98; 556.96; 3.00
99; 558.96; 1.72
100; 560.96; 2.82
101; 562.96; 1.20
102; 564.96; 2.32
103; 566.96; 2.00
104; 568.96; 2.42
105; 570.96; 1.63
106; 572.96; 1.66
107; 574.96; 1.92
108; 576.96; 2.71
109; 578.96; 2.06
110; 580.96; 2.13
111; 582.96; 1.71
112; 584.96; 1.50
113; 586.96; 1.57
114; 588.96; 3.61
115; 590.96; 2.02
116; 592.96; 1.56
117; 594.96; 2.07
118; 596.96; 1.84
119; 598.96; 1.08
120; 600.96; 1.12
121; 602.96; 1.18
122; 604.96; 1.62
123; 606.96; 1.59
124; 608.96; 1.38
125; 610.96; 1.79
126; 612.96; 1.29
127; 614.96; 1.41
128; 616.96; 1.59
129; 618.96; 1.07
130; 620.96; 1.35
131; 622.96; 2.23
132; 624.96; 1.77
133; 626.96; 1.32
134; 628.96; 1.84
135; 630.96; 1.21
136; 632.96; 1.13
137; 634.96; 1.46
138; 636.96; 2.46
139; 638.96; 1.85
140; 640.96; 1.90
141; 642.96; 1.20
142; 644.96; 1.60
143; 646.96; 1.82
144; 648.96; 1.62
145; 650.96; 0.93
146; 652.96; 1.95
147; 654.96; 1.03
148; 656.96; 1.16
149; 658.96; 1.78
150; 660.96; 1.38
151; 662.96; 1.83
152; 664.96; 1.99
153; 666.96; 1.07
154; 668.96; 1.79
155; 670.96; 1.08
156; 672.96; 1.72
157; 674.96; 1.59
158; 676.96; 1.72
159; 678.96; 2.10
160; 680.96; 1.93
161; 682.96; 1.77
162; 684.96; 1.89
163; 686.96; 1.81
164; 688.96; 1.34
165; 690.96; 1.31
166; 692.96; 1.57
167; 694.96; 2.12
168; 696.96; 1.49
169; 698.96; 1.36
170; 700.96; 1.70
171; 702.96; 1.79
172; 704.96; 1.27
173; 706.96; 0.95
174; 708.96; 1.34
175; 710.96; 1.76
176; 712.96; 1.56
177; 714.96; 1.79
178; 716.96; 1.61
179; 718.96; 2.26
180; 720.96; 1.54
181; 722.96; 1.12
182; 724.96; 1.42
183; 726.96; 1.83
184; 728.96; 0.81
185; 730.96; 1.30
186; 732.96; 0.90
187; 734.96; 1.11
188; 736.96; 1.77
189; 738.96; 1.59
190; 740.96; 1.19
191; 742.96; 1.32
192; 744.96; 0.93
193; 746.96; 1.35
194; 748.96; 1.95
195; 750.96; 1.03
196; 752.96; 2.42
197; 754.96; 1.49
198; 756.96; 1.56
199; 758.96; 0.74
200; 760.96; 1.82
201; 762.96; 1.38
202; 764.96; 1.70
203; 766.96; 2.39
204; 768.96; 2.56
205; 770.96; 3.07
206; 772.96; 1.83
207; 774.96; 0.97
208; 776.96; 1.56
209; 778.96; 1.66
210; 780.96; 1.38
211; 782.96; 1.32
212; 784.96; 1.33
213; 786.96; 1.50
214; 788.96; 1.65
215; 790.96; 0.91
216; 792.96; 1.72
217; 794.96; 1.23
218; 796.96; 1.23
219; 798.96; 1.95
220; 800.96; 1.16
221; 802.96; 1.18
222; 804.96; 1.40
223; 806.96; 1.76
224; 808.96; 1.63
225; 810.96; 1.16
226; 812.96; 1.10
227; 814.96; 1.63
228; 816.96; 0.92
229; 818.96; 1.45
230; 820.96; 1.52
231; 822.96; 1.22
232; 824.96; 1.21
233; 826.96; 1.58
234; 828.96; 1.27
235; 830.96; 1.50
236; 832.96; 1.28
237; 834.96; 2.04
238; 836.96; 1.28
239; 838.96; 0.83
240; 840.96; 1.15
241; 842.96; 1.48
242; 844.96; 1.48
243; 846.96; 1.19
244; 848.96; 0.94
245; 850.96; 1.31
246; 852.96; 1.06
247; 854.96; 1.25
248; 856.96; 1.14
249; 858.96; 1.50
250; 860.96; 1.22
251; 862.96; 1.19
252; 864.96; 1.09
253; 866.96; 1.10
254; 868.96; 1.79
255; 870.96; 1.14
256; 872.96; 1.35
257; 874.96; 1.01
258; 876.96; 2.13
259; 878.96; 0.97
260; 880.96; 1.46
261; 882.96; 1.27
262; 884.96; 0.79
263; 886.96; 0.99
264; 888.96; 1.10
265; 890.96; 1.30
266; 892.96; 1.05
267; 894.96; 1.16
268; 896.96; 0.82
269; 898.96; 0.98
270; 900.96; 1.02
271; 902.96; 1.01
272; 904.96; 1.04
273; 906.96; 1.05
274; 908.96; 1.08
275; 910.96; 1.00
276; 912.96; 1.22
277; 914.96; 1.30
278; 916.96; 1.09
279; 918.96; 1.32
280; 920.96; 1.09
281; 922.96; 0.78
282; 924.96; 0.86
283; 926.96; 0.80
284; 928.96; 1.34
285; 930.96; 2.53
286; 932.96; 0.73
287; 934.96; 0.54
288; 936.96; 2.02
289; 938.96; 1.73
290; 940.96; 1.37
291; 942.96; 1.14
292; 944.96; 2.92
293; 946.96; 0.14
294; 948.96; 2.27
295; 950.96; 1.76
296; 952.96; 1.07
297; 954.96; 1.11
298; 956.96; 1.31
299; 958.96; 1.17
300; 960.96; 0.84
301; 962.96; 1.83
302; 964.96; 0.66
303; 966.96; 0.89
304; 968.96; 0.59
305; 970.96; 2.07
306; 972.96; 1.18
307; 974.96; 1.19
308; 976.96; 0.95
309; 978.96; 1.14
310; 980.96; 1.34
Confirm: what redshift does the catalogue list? 1.75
